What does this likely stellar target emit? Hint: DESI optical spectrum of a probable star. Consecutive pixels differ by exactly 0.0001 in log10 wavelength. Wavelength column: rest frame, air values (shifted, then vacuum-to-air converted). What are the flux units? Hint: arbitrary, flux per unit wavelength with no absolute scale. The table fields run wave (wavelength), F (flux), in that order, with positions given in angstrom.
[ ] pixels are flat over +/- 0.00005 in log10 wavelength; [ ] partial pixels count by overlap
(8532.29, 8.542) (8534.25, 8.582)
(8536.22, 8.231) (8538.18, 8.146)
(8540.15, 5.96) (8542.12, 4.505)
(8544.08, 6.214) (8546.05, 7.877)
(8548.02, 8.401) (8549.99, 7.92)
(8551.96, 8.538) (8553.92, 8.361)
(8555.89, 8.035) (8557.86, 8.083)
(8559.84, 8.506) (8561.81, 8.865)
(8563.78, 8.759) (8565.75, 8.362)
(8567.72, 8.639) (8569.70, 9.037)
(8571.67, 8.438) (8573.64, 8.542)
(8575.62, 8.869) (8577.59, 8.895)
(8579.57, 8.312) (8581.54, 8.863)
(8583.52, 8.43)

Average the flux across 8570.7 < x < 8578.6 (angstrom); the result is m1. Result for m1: 8.68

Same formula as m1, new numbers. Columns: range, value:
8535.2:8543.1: 6.72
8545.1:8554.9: 8.22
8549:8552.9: 8.22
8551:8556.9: 8.32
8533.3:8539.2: 8.3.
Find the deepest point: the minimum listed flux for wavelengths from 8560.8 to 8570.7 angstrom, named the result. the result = 8.362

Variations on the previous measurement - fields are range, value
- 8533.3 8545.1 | 4.505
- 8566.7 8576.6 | 8.438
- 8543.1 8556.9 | 6.214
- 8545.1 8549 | 7.877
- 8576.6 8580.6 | 8.312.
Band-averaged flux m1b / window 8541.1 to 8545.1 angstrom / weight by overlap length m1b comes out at 5.39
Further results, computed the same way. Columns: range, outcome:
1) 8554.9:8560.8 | 8.19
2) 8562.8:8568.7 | 8.59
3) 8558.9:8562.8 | 8.69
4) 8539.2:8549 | 6.59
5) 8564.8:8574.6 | 8.61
